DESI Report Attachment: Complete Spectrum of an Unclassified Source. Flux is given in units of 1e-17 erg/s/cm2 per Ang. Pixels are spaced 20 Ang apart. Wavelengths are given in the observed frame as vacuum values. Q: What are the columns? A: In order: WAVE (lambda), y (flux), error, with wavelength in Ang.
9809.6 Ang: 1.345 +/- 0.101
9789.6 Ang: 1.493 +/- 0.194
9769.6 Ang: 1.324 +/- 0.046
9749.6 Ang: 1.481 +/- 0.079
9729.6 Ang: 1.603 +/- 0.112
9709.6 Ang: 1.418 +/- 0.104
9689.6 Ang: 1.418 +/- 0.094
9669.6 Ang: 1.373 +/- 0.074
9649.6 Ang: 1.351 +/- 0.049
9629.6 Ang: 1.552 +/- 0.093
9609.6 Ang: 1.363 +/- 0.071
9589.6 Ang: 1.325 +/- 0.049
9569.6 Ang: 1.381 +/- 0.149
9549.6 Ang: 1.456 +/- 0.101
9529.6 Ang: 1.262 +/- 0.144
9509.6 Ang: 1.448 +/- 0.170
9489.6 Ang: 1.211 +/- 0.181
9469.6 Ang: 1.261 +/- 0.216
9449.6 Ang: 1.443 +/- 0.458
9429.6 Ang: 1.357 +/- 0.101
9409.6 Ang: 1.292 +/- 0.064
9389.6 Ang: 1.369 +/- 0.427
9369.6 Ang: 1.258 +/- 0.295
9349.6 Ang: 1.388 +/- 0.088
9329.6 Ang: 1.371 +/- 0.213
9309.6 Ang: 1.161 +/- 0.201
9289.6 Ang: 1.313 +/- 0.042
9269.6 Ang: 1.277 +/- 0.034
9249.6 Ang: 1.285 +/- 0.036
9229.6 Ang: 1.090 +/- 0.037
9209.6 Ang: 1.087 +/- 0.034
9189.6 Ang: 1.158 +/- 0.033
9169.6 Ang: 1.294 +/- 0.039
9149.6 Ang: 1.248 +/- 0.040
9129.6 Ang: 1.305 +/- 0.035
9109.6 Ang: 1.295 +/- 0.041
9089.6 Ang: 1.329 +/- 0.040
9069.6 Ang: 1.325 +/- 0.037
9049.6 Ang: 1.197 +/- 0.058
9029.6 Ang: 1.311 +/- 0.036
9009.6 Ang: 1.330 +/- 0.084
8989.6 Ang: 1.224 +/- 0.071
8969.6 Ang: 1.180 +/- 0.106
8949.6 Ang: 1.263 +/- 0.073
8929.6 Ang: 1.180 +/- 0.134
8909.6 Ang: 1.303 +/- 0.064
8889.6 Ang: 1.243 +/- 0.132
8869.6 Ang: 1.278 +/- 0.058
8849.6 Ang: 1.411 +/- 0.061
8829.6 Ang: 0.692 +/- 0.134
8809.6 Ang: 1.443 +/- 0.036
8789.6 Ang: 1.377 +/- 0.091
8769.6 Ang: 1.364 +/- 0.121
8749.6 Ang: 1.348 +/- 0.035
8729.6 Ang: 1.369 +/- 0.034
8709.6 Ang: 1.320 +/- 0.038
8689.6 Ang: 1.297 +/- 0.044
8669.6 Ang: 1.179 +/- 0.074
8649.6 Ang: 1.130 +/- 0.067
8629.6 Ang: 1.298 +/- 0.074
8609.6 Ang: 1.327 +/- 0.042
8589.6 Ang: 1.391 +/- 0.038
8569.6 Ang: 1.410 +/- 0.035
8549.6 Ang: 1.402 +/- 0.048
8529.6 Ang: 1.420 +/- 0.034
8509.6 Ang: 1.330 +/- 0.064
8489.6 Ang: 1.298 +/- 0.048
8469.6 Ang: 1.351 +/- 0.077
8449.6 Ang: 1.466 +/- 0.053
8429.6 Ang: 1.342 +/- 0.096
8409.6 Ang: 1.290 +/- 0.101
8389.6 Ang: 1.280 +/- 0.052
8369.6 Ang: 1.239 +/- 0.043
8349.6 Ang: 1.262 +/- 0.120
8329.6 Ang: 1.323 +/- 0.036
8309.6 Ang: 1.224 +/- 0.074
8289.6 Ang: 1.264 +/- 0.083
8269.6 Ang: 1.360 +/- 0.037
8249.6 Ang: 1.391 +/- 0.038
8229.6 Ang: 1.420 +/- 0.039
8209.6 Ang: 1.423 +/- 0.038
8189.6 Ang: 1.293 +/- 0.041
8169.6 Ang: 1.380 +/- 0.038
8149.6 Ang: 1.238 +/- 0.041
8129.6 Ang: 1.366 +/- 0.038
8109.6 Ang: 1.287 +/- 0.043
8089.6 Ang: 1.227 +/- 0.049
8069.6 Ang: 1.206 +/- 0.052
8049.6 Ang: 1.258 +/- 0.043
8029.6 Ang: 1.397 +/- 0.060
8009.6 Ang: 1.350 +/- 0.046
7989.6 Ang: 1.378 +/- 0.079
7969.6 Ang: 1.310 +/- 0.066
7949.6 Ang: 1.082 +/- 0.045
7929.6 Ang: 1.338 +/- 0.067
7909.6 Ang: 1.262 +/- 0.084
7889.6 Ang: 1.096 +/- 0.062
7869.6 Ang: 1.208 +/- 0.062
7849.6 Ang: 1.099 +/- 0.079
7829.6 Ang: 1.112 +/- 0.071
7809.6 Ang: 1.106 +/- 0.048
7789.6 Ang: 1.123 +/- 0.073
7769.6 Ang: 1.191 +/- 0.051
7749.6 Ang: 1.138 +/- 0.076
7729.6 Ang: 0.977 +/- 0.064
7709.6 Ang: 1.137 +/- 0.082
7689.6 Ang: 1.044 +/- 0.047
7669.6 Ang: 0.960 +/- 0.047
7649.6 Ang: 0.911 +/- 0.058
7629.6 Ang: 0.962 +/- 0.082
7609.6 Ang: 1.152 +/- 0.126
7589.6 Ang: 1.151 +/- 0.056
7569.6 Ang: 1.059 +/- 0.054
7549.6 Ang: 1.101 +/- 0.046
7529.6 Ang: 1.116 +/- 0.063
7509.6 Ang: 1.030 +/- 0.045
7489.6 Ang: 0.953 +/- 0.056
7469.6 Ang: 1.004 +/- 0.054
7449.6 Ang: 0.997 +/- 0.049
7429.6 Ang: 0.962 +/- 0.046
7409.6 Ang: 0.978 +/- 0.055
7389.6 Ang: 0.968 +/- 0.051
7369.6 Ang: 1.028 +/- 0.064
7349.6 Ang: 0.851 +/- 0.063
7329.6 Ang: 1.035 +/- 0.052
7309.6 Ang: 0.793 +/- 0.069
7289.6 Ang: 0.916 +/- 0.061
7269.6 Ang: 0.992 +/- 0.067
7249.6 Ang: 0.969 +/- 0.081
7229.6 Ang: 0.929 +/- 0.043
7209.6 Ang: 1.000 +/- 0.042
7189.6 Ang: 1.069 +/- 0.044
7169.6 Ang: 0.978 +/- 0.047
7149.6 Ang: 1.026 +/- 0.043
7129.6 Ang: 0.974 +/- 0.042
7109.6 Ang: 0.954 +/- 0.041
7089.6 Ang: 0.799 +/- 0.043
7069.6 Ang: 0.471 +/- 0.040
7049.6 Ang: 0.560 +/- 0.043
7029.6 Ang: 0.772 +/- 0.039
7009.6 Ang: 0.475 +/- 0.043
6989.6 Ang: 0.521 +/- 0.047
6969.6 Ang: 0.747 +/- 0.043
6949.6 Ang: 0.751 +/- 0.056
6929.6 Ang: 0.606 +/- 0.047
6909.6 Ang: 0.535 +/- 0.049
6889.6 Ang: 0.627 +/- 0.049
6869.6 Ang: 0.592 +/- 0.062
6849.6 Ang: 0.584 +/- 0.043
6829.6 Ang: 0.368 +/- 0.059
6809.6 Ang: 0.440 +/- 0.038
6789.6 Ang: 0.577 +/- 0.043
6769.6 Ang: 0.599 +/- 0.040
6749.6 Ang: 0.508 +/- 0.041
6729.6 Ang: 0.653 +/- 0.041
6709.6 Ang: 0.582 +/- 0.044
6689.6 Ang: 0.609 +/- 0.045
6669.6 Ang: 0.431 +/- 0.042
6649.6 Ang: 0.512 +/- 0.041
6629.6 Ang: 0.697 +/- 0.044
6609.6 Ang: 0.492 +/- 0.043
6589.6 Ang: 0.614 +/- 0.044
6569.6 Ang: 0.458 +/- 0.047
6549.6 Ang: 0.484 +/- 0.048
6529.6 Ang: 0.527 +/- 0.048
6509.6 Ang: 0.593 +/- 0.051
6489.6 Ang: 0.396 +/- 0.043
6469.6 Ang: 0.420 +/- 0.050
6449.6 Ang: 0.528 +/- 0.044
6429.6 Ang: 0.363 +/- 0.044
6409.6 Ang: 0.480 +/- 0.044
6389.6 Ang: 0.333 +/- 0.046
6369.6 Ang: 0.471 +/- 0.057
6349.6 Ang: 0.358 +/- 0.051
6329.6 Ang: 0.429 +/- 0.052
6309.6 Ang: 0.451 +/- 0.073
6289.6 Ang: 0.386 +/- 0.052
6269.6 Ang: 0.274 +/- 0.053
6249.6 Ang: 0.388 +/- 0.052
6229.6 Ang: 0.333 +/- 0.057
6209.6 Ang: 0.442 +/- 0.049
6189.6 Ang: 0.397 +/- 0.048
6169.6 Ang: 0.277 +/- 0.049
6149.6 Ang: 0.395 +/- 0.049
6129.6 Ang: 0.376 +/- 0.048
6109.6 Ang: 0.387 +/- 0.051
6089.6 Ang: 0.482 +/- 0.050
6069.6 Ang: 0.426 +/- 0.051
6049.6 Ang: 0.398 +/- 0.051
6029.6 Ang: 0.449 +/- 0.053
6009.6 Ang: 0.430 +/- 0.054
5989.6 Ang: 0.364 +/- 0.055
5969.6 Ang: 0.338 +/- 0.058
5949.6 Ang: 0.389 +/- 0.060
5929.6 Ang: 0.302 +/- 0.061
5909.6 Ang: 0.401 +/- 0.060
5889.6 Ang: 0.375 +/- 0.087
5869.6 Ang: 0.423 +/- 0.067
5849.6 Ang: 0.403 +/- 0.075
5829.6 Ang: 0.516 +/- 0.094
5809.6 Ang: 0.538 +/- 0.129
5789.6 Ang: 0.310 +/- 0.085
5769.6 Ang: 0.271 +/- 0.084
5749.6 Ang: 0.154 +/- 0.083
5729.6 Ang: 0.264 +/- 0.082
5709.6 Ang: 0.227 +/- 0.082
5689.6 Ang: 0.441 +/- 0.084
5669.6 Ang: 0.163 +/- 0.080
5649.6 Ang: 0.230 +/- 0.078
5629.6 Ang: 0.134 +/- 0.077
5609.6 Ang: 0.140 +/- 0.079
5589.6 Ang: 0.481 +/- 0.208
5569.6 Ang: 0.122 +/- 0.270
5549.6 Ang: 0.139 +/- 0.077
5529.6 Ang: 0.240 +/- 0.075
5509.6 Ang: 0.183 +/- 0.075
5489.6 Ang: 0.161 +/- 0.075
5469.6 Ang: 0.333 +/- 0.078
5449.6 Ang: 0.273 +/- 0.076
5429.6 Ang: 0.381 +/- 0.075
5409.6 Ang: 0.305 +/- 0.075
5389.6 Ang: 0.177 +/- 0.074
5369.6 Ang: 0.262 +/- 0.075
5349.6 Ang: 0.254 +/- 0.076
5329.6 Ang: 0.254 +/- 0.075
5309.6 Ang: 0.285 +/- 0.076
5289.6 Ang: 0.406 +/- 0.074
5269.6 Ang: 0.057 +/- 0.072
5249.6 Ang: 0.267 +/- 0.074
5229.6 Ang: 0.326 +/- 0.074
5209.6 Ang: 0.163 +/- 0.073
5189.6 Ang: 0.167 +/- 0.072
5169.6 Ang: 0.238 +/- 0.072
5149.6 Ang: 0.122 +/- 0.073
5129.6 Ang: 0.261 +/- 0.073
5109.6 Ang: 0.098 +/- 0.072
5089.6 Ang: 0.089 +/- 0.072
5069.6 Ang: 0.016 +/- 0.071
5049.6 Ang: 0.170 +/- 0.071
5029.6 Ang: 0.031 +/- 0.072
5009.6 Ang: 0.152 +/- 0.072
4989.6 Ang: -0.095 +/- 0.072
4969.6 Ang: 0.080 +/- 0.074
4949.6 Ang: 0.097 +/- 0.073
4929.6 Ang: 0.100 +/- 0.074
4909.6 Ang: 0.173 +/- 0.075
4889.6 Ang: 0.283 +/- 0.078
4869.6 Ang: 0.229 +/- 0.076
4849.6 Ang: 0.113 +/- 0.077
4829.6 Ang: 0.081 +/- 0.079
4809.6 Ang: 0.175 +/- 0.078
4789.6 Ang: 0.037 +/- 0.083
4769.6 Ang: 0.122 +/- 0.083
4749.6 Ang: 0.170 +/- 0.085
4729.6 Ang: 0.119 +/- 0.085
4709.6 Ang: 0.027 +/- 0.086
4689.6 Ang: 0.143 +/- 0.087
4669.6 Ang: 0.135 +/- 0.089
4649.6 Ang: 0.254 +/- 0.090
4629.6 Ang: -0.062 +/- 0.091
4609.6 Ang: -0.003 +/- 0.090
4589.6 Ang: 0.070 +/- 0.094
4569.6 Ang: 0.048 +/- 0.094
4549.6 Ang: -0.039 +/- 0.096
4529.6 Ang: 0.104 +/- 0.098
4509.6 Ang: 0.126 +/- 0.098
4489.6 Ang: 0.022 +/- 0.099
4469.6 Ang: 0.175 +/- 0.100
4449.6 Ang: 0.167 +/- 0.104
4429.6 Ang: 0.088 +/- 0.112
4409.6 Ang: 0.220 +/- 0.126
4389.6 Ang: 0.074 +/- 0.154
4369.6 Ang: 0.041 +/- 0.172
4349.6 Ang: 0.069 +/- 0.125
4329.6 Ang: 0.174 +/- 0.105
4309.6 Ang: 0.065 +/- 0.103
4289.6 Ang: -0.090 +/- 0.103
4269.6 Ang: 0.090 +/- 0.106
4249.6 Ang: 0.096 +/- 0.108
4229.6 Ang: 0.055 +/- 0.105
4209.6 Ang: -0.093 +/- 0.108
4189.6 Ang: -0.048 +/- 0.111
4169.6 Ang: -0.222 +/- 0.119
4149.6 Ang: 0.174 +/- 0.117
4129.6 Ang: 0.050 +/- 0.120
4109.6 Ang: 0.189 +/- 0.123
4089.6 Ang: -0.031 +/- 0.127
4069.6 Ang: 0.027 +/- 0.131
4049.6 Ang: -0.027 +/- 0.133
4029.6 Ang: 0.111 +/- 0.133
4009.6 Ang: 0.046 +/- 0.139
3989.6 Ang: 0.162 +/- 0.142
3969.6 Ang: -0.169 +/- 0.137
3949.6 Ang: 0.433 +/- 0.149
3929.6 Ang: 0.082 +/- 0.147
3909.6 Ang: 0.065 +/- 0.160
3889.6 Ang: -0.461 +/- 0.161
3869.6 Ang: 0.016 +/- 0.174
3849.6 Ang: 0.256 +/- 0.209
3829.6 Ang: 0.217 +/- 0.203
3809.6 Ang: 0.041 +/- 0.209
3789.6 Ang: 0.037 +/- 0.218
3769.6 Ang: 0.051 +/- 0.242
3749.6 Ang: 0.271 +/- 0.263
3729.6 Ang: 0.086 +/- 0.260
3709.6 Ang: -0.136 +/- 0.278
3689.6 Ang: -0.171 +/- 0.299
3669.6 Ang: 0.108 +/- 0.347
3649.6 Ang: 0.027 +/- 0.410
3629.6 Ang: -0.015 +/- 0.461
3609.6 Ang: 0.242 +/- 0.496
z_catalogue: 0.779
